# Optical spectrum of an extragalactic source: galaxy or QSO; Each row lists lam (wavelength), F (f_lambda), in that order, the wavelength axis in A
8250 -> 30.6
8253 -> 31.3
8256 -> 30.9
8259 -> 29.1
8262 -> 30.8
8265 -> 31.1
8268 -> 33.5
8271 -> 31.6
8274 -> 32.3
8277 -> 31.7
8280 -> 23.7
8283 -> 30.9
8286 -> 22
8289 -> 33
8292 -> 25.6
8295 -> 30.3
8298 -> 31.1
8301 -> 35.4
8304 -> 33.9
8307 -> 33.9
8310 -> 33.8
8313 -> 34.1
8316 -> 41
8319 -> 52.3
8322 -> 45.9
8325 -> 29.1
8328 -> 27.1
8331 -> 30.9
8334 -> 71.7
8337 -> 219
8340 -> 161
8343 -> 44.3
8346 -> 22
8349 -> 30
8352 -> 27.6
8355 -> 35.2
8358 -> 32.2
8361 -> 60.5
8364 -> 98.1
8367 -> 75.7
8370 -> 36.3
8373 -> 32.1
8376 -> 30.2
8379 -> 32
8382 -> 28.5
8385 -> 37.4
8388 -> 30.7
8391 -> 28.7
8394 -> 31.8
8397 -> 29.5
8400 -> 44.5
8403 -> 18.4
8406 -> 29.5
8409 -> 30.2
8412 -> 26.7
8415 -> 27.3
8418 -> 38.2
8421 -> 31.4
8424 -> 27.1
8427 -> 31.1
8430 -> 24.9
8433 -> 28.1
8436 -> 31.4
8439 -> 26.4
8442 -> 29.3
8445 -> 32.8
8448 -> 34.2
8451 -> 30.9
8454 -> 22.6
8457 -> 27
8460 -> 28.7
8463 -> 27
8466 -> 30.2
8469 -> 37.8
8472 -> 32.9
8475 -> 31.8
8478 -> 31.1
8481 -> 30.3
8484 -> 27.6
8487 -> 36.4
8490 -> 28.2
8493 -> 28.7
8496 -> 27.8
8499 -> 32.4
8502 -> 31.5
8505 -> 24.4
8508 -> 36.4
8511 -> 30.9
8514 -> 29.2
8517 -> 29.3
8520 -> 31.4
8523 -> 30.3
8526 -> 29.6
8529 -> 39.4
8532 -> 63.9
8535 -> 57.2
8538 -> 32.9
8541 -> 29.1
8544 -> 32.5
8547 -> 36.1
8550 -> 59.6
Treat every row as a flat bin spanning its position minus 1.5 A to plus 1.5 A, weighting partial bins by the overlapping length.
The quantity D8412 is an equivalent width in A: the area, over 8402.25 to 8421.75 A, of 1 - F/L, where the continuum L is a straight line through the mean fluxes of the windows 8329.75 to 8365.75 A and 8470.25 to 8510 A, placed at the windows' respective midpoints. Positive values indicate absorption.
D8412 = 8.6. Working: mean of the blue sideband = 69.7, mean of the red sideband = 30.8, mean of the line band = 29.1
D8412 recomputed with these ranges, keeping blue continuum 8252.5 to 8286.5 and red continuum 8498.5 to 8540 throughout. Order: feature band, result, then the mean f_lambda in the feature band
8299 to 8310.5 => -1.2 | 34.2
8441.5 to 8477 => 4.0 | 30.5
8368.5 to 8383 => 0.2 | 31.9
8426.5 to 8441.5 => 2.4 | 28.3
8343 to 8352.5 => 0.8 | 29.2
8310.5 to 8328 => -4.4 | 39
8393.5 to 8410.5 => 1.3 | 30.6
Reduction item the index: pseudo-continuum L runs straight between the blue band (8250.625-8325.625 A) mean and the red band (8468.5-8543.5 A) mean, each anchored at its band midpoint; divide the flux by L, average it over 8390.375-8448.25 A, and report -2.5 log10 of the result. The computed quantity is 0.11 mag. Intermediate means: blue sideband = 32.7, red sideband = 33.5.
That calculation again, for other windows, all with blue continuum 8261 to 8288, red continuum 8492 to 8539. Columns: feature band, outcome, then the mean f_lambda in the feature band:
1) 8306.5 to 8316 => -0.15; 35.1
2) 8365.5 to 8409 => -0.08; 34.5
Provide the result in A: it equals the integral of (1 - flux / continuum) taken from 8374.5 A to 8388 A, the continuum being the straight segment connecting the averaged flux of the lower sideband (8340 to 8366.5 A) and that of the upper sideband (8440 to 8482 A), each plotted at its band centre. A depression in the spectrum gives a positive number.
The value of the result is 4.1 A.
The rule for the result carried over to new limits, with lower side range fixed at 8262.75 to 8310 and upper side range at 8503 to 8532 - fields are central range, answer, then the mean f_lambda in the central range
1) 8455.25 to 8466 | 1.5 A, 27.8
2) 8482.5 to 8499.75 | 1.4 A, 30.1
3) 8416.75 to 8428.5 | 0.1 A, 31.8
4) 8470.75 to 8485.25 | 0.8 A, 30.8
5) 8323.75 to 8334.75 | -2.3 A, 37.8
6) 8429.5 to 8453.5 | 1.9 A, 29.7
